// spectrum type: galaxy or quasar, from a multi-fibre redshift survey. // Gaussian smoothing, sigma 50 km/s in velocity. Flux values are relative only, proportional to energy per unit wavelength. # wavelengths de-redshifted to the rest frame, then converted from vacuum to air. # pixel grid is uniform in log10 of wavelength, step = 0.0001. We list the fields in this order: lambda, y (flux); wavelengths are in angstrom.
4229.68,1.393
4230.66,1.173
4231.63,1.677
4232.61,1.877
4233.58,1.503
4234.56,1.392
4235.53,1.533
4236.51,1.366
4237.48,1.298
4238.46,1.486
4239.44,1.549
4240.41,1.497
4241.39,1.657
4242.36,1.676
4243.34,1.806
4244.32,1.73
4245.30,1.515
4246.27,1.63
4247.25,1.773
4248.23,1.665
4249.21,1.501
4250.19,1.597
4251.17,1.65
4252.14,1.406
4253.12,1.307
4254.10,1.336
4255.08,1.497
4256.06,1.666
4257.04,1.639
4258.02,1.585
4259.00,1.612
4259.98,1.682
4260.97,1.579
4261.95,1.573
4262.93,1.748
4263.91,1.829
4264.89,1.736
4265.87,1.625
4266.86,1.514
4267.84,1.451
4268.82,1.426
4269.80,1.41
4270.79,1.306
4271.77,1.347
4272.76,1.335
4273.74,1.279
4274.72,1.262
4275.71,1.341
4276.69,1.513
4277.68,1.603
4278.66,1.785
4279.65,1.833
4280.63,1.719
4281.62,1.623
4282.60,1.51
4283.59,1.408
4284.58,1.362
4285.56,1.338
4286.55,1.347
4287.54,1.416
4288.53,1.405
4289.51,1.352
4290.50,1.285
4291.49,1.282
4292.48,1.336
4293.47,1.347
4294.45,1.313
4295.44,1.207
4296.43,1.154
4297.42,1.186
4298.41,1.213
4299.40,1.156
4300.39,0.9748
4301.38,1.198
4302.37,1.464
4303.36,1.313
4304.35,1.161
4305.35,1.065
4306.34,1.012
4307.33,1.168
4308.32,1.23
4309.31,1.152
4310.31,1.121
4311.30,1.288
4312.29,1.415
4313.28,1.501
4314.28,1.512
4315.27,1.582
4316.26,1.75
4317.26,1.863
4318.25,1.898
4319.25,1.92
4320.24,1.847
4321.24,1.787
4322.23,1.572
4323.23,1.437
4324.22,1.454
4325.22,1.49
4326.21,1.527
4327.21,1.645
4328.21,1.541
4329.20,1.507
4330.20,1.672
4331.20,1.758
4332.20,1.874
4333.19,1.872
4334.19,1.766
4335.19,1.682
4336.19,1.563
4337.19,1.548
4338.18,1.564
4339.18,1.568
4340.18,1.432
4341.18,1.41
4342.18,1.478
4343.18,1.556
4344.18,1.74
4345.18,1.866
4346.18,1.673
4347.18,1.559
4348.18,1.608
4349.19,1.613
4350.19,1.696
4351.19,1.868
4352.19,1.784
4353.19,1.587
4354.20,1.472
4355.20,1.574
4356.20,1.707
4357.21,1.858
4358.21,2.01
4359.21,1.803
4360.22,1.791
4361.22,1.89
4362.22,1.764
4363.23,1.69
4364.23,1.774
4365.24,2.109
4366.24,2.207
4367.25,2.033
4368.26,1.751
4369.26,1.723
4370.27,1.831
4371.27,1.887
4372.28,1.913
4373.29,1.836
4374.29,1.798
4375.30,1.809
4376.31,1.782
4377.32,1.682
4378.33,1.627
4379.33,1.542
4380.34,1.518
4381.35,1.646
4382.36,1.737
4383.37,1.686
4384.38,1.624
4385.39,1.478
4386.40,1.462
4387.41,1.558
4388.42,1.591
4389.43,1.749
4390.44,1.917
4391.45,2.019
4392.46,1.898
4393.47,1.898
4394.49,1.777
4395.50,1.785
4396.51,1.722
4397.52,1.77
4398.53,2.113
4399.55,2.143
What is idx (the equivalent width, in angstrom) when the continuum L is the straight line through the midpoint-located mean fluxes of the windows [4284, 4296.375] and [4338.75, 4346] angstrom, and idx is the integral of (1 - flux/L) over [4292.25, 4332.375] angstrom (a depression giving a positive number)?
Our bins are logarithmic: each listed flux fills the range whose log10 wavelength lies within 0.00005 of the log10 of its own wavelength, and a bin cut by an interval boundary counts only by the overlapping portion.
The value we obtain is 0.4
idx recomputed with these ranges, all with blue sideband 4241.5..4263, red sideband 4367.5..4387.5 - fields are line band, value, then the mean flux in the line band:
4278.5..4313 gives 6.7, 1.31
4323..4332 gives 0.5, 1.57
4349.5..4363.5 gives -0.5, 1.75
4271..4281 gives 0.8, 1.49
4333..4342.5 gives 0.5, 1.58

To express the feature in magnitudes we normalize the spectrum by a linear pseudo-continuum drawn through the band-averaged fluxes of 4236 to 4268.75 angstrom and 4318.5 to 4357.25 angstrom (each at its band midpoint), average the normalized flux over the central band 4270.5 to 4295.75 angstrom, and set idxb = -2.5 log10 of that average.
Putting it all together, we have 0.13 mag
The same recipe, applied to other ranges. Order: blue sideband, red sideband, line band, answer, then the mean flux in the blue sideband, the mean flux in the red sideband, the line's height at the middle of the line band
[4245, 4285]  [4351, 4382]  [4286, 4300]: 0.244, 1.54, 1.78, 1.61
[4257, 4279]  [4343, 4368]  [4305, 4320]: 0.147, 1.53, 1.77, 1.65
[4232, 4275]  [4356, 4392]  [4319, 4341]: 0.038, 1.54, 1.77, 1.69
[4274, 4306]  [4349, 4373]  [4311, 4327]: -0.055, 1.36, 1.81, 1.54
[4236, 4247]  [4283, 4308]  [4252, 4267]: -0.089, 1.57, 1.26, 1.47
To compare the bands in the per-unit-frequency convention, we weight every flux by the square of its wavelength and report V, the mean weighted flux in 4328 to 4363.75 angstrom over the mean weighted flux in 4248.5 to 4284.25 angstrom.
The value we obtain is 1.13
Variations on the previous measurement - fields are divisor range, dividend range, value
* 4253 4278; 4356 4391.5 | 1.23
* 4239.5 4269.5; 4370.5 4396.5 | 1.15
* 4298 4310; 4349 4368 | 1.58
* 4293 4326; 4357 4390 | 1.31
